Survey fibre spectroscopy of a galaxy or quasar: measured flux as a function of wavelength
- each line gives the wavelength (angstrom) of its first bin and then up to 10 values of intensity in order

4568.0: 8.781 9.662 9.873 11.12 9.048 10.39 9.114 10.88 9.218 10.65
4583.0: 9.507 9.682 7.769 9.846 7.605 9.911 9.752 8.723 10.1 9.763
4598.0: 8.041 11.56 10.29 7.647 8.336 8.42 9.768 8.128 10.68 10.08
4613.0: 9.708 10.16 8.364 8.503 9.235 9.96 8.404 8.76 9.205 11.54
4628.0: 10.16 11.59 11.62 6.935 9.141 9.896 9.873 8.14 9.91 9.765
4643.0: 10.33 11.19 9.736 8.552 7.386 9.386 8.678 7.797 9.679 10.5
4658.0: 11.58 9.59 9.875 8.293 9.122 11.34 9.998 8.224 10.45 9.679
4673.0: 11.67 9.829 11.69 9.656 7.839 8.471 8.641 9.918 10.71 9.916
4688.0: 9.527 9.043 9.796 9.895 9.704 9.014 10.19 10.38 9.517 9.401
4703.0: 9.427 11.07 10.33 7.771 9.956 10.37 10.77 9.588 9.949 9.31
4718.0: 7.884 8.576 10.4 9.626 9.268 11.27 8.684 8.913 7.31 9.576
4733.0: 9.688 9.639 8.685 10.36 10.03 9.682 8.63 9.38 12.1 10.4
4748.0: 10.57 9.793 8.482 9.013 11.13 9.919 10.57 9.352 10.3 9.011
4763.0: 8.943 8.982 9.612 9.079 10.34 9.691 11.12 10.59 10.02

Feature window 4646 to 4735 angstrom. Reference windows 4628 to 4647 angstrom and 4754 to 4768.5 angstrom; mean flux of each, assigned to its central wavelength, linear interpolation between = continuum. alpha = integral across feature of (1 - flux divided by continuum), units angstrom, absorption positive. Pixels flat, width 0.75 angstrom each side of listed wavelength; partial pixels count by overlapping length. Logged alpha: 1.7 angstrom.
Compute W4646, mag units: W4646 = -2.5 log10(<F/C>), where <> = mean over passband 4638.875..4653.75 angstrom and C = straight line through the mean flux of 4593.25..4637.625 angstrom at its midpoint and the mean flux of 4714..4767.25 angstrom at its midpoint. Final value 0.03 mag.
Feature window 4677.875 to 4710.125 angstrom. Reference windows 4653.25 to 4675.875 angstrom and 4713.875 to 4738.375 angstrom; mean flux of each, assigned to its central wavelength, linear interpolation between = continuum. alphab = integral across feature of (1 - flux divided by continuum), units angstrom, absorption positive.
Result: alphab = 0.28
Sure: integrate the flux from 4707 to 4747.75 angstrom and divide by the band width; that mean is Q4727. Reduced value 9.57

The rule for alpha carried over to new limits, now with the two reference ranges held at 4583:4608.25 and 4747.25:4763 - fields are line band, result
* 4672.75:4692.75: -0.4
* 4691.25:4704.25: -0.3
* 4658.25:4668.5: -0.3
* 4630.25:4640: 0.0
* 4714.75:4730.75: 0.8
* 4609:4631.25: -1.3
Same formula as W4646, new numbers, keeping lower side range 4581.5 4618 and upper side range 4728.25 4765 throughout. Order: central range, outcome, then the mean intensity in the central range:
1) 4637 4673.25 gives -0.02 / 9.6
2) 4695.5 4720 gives -0.01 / 9.65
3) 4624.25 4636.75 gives -0.07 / 10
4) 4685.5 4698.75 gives -0.02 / 9.71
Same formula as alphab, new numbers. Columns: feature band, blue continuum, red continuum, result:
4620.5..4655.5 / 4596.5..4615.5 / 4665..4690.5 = 0.4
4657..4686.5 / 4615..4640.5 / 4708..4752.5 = -0.9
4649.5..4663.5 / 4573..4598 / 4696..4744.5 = 0.1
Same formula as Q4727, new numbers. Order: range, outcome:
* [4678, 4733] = 9.5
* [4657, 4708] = 9.77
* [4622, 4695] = 9.66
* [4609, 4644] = 9.65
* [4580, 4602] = 9.48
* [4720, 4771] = 9.65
